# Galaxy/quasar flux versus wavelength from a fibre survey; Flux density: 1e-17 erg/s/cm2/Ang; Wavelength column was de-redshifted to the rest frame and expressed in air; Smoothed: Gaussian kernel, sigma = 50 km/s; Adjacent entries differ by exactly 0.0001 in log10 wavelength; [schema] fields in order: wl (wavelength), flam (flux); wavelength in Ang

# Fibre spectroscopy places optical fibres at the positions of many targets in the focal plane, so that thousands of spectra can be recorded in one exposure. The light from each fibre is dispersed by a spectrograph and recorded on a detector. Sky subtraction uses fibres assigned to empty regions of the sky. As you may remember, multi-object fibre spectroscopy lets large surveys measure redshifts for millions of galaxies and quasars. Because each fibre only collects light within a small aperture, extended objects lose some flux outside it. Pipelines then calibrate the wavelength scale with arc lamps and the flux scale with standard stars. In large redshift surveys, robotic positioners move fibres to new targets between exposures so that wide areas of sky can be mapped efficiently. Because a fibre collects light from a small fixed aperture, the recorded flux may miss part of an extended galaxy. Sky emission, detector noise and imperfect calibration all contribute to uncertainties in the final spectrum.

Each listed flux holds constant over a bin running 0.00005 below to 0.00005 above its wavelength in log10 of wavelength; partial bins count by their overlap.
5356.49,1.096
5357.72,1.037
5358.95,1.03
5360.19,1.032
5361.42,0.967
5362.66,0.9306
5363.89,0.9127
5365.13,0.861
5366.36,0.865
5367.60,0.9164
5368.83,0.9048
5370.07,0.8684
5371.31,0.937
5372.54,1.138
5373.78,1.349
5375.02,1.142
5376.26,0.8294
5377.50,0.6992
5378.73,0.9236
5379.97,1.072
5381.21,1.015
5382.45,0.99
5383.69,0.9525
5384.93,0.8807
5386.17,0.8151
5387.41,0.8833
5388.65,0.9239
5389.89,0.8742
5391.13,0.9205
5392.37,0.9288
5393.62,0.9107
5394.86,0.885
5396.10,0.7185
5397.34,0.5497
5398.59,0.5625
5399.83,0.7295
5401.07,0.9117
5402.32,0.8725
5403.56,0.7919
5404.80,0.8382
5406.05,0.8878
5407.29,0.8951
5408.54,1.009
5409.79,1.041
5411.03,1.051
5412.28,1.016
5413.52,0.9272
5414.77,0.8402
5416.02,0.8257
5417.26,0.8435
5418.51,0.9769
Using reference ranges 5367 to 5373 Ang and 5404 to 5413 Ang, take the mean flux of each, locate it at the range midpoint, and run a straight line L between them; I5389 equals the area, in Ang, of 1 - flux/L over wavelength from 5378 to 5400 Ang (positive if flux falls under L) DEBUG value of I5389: 2.1 Ang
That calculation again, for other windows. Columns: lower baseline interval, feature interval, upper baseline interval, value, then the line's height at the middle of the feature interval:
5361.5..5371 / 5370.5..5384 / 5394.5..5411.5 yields -1.9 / 0.88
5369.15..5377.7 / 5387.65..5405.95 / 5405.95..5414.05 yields 3.2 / 0.99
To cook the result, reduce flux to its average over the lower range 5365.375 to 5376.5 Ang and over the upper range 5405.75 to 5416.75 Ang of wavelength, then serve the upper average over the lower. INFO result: 0.9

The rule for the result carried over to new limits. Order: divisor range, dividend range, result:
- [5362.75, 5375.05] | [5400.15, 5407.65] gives 0.88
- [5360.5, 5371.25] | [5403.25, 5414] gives 1.04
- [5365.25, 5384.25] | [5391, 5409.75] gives 0.86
